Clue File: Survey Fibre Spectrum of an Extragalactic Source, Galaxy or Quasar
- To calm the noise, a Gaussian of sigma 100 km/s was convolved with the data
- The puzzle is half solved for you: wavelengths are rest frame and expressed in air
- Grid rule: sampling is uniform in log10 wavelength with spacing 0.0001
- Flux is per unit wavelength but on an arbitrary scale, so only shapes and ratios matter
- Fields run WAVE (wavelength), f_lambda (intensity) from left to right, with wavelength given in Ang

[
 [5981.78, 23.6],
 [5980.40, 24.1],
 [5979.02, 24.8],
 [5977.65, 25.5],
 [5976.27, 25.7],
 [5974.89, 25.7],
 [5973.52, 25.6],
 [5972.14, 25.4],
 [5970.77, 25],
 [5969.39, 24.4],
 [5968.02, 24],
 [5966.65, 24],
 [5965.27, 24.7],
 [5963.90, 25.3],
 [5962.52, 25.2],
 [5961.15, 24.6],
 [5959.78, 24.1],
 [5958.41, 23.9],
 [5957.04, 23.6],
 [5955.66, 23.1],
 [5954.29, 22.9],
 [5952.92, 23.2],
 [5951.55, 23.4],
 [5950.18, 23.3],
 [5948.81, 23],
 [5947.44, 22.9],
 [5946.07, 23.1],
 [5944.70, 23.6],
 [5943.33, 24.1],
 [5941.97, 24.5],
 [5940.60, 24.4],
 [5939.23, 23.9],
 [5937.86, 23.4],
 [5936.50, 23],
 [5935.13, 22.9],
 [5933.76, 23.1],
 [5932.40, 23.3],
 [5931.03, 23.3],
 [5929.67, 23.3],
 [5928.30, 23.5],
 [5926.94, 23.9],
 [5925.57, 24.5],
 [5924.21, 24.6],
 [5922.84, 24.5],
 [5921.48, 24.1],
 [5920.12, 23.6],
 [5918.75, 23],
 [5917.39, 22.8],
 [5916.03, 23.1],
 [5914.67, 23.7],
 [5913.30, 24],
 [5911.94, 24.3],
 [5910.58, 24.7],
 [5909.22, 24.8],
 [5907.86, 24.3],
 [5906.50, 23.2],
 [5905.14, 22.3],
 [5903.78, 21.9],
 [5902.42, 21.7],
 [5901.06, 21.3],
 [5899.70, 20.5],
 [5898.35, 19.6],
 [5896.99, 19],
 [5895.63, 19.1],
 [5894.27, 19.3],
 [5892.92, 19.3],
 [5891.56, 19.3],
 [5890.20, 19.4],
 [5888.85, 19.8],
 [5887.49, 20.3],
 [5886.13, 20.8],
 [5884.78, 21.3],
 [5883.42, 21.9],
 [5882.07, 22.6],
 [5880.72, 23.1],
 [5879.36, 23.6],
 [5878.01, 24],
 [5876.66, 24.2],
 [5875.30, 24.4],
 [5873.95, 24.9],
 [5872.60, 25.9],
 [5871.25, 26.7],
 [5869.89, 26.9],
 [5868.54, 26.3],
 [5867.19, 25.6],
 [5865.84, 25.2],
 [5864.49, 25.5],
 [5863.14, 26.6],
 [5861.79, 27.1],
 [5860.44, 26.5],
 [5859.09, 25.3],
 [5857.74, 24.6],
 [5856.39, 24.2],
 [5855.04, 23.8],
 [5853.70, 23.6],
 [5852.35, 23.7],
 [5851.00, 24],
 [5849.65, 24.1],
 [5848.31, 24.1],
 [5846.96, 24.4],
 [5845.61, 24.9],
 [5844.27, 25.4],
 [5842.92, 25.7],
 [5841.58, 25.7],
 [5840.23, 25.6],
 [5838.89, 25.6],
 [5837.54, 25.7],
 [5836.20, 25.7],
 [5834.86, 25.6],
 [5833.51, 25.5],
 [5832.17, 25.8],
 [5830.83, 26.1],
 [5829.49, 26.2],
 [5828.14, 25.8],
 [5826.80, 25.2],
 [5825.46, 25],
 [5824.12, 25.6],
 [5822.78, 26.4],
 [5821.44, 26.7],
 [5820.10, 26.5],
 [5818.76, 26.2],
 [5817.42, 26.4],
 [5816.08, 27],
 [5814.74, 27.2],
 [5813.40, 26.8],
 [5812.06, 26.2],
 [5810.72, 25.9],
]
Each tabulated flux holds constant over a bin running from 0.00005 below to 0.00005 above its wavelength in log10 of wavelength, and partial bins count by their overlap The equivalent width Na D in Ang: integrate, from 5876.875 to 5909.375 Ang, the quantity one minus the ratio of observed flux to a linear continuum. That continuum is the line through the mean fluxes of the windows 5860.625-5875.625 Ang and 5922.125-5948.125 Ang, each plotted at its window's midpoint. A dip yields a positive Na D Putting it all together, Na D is 4.9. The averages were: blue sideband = 26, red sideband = 23.7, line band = 21.3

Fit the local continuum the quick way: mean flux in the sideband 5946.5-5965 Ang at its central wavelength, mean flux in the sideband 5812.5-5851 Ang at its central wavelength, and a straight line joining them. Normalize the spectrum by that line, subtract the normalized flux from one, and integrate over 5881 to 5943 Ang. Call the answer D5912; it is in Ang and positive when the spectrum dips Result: 4.91 Ang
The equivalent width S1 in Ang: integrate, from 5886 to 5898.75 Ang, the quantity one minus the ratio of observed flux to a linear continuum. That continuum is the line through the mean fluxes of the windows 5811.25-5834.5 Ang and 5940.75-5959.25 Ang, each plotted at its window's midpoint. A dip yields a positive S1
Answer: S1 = 2.7 Ang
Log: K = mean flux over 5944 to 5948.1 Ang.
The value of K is 23.2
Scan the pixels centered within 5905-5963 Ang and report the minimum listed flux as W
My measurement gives 22.3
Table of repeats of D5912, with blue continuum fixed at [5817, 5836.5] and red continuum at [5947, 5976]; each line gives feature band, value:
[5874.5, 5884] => 0.7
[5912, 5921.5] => 0.5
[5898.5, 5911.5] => 1.2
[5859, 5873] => -0.4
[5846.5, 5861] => 0.7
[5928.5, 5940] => 0.6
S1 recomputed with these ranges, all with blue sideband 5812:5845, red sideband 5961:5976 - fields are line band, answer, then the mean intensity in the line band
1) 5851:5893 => 3.0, 23.8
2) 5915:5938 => 1.6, 23.5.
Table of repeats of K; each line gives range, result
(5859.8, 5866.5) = 26.2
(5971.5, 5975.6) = 25.5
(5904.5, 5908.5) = 23.3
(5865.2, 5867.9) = 25.4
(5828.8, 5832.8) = 26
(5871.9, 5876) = 25.1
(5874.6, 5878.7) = 24.2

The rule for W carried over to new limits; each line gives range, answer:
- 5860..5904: 19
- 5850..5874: 23.6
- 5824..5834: 25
